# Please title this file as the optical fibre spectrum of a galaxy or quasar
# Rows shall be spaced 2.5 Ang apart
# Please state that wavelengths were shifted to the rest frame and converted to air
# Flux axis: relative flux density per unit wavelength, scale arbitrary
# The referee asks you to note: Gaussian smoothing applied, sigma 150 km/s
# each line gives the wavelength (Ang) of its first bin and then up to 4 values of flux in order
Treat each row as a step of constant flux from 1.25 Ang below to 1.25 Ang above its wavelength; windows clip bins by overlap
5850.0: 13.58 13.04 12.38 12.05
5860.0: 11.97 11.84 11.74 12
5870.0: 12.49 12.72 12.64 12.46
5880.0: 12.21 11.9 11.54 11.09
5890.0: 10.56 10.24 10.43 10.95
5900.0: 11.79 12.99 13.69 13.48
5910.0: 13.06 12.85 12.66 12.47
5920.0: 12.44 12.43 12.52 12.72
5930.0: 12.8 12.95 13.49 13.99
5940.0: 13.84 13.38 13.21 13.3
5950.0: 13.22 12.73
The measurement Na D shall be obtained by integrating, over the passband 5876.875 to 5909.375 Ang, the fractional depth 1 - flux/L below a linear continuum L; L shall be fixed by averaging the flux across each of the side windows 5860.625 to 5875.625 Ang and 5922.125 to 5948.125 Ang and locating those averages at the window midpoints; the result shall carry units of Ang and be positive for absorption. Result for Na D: 2.0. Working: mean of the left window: 12.2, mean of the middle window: 11.8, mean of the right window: 13.2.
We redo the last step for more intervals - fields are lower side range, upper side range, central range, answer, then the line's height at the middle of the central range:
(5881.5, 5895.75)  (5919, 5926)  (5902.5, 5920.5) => -1.52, 12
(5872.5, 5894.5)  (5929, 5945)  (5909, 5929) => 0.24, 12.8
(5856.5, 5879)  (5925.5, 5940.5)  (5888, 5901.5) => 1.91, 12.6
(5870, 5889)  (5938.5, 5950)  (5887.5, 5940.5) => 1.53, 12.8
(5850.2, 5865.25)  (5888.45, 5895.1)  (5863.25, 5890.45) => -1.77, 11.3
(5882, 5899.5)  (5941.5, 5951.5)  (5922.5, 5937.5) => -0.44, 12.6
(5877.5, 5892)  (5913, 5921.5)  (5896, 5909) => -0.51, 12.1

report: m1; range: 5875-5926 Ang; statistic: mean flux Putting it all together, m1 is 12.1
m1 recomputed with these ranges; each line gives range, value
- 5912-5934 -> 12.7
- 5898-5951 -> 13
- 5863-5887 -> 12.1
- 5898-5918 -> 12.8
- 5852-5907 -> 11.9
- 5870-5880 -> 12.5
